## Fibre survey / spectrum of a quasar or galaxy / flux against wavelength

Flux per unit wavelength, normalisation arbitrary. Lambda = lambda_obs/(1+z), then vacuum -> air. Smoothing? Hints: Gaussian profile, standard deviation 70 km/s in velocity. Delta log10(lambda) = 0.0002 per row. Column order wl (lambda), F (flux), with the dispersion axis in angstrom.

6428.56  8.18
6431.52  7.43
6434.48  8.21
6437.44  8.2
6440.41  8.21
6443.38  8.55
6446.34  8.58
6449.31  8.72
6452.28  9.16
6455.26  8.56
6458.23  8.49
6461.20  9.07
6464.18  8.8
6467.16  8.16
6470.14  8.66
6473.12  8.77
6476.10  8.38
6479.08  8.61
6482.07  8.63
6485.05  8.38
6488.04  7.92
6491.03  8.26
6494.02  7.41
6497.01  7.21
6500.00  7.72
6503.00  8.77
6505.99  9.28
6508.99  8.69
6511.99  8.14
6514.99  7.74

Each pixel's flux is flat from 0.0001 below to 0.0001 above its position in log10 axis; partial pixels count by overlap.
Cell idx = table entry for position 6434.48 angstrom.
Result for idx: 8.21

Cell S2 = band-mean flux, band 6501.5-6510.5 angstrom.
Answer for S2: 8.91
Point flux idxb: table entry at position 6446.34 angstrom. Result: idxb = 8.58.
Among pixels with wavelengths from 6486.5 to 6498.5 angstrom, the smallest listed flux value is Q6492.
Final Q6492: 7.21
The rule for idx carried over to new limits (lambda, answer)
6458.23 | 8.49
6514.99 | 7.74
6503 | 8.77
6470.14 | 8.66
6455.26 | 8.56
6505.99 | 9.28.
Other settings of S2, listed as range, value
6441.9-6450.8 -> 8.62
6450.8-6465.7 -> 8.81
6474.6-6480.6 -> 8.49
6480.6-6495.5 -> 8.12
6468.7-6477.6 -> 8.61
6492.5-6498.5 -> 7.32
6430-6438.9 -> 7.95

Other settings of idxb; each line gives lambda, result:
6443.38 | 8.55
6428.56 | 8.18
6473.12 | 8.77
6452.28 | 9.16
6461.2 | 9.07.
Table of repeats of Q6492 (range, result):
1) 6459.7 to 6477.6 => 8.16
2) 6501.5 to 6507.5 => 8.77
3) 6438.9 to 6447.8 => 8.21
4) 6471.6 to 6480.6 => 8.38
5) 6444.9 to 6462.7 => 8.49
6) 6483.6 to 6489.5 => 7.92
